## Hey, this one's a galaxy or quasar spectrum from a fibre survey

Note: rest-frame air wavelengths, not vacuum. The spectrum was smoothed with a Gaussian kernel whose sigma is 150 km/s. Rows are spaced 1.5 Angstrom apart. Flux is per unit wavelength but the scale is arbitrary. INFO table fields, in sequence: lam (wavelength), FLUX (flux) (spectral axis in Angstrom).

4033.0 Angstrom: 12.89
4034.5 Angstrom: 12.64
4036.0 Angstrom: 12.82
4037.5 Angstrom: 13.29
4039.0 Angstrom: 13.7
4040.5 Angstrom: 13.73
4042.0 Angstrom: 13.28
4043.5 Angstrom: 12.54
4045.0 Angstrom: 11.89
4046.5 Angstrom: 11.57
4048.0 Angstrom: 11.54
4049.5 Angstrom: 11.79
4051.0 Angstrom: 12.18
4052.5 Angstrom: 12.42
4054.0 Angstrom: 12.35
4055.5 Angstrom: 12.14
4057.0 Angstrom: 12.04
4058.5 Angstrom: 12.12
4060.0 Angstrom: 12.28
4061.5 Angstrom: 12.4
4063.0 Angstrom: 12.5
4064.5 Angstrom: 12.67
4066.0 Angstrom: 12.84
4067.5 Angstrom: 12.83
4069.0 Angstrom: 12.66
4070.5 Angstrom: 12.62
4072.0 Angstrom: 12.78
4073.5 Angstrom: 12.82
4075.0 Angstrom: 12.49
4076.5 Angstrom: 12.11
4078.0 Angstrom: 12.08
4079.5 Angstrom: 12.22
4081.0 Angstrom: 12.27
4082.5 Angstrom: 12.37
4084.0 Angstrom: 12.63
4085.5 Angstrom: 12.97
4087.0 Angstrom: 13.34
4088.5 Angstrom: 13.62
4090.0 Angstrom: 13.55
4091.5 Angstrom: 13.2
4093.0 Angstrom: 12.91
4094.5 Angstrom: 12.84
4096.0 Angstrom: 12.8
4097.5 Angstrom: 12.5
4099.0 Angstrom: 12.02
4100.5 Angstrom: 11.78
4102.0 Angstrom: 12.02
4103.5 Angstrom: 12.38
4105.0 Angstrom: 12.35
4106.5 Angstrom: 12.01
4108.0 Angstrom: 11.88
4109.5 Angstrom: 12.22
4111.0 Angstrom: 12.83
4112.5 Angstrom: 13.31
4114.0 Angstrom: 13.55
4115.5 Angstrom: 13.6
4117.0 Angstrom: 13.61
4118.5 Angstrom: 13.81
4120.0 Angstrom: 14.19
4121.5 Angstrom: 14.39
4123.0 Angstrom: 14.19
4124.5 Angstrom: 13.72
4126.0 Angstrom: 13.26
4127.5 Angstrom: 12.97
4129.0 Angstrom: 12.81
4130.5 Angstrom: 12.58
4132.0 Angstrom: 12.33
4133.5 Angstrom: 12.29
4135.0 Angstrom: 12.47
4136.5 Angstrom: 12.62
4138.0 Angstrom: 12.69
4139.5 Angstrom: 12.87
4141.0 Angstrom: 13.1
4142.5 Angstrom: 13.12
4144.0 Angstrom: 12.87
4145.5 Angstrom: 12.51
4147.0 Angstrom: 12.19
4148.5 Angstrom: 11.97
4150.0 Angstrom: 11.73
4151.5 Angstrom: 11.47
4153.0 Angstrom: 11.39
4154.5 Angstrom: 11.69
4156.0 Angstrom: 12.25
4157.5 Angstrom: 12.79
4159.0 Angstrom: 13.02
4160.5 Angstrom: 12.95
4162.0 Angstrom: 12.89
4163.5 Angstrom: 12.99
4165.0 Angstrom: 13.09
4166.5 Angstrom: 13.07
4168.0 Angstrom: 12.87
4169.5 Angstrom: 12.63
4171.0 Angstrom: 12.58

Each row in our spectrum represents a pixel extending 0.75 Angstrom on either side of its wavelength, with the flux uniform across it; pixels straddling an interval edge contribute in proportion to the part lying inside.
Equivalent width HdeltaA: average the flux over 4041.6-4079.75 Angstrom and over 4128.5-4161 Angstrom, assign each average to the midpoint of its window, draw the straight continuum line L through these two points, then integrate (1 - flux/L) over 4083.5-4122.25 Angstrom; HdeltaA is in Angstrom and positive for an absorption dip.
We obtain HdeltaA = -1.7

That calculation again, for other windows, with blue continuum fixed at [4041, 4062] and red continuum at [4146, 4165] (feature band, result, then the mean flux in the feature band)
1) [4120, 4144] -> -1.5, 13.1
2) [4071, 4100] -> -1.1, 12.7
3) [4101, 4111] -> 0.1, 12.2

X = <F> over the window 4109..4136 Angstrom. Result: 13.2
